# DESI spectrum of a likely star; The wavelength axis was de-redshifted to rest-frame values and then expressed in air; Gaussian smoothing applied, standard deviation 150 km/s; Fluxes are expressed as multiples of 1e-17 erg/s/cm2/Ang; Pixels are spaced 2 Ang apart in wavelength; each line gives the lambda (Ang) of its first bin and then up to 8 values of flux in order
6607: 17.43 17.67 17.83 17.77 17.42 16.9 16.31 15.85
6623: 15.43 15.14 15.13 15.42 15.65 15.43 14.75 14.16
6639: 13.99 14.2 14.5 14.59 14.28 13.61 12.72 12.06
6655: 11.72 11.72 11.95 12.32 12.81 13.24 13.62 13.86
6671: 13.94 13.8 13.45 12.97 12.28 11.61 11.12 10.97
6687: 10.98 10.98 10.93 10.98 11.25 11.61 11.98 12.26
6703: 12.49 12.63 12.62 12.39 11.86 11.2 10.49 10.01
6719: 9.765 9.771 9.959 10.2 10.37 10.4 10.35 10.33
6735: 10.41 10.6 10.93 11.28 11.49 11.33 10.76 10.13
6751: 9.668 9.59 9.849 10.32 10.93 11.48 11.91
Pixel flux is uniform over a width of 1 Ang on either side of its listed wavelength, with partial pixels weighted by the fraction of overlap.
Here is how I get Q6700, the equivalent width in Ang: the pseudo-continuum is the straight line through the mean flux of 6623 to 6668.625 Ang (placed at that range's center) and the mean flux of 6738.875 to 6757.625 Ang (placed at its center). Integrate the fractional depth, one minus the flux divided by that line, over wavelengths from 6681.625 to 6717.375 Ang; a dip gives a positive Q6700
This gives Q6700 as 1.7 Ang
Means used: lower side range 13.8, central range 11.5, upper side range 10.5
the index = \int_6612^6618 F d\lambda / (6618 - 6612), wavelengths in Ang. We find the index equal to 17.4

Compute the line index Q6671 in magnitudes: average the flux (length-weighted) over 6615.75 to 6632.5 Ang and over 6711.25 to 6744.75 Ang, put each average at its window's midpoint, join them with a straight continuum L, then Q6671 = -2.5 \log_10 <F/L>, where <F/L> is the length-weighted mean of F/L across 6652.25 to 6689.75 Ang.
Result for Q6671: 0.083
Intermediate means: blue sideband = 15.7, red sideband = 10.5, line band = 12.4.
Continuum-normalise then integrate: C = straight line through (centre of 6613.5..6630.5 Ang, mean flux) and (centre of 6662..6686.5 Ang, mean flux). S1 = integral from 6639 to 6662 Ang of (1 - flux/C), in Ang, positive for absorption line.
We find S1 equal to 1.9 Ang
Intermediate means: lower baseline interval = 16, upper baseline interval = 12.8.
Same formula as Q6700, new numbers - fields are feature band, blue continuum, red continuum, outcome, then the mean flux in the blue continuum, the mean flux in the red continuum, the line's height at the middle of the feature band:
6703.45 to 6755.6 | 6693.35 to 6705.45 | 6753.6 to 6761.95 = 2.4 Ang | 12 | 10.6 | 11.2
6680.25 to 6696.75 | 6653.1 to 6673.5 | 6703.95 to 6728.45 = 1.1 Ang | 12.8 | 10.9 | 11.9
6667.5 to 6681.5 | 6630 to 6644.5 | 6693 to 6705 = -0.2 Ang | 14.7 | 11.9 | 13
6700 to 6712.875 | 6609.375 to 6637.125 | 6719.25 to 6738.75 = -0.9 Ang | 16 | 10.3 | 11.5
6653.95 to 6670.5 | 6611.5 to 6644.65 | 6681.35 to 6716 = 1.1 Ang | 15.5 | 11.6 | 13.6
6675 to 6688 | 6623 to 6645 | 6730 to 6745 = 1.2 Ang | 14.9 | 10.8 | 13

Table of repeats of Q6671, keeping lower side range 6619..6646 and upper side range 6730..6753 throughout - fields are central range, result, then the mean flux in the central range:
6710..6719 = 0.09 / 10.8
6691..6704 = 0.06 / 11.7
